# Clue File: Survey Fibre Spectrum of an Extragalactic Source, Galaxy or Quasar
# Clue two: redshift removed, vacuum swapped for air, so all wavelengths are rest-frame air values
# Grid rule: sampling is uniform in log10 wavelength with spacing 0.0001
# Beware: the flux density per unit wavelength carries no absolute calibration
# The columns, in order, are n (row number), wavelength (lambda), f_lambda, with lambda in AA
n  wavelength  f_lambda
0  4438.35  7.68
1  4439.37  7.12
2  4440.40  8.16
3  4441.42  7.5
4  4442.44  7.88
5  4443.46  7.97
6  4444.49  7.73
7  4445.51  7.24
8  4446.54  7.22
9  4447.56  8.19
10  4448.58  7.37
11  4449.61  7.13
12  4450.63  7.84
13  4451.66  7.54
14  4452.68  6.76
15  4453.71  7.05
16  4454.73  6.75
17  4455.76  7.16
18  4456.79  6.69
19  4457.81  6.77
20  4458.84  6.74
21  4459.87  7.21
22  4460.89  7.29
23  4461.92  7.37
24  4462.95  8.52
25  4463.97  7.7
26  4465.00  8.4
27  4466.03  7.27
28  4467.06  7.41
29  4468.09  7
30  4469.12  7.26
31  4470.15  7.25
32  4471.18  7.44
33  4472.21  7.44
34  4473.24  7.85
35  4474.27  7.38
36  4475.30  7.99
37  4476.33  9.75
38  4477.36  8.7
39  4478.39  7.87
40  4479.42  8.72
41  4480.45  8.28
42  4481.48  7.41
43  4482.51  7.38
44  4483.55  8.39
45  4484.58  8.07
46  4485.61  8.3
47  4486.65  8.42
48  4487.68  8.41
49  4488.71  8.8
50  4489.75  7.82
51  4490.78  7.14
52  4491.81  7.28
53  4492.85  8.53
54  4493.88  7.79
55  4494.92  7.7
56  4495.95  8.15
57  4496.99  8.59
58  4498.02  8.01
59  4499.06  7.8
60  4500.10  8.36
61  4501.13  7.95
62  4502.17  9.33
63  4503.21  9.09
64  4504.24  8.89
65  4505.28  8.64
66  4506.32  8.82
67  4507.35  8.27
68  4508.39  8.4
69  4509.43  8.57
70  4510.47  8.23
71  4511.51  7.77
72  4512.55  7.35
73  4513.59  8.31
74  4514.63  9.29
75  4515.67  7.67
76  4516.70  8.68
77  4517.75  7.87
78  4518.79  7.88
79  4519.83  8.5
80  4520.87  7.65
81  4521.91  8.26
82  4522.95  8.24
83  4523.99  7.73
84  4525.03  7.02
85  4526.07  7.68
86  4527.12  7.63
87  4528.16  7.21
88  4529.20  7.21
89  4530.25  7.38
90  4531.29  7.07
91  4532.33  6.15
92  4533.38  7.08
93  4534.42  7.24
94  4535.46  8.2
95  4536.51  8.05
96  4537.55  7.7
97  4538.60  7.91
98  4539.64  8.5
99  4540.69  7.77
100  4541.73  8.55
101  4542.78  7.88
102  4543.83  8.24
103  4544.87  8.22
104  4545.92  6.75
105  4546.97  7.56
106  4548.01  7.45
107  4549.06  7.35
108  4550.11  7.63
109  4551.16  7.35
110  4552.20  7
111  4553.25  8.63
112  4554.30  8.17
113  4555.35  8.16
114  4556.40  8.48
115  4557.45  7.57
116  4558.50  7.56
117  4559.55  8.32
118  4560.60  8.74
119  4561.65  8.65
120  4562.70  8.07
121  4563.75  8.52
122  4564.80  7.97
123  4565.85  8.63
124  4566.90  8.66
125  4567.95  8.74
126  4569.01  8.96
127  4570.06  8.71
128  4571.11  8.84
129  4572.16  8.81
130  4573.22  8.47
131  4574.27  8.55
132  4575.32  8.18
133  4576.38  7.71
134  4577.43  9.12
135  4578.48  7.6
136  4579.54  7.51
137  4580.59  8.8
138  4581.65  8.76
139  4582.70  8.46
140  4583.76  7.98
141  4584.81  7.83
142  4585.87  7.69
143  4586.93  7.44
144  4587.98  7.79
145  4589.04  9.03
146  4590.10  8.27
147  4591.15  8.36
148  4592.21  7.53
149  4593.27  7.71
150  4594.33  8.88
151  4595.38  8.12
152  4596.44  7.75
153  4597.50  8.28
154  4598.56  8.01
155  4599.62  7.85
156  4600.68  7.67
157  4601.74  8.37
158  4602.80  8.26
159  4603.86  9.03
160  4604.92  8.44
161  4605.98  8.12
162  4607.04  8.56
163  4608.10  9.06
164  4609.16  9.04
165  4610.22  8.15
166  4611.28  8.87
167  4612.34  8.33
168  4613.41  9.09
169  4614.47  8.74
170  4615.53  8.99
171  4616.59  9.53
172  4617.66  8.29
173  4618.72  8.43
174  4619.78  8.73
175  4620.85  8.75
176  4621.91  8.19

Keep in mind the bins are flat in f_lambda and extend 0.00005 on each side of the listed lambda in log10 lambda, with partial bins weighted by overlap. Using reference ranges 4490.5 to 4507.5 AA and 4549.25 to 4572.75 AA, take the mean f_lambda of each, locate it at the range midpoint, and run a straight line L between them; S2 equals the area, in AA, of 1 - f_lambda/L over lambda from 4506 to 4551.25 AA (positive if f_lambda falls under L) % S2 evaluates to 2.4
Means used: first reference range 8.27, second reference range 8.27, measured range 7.82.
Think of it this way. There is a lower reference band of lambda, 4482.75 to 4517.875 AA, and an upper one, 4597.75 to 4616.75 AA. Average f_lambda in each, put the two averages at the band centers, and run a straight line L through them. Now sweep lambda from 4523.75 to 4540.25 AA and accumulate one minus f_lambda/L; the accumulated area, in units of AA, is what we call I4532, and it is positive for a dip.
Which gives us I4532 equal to 1.7 AA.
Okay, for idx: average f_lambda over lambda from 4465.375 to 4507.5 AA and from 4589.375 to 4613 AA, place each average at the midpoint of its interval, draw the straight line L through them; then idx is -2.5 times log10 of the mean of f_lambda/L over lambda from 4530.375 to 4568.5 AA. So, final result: 0.04 mag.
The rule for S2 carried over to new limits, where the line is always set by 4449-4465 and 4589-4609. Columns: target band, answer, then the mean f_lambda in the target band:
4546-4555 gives 0.4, 7.61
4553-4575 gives -1.1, 8.43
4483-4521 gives -3.3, 8.24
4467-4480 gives -0.8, 7.87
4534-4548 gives 0.0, 7.88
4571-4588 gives -0.1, 8.21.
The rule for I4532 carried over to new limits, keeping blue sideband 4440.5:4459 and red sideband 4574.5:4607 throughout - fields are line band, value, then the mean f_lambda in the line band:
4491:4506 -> -1.3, 8.28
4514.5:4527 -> -0.4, 7.99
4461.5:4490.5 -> -1.8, 7.95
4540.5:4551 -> 0.2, 7.72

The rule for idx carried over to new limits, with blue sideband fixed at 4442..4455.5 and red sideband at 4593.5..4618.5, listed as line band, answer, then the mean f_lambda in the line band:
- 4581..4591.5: 0.03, 8.16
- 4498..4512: -0.09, 8.45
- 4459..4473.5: 0.01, 7.5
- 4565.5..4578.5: -0.04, 8.57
